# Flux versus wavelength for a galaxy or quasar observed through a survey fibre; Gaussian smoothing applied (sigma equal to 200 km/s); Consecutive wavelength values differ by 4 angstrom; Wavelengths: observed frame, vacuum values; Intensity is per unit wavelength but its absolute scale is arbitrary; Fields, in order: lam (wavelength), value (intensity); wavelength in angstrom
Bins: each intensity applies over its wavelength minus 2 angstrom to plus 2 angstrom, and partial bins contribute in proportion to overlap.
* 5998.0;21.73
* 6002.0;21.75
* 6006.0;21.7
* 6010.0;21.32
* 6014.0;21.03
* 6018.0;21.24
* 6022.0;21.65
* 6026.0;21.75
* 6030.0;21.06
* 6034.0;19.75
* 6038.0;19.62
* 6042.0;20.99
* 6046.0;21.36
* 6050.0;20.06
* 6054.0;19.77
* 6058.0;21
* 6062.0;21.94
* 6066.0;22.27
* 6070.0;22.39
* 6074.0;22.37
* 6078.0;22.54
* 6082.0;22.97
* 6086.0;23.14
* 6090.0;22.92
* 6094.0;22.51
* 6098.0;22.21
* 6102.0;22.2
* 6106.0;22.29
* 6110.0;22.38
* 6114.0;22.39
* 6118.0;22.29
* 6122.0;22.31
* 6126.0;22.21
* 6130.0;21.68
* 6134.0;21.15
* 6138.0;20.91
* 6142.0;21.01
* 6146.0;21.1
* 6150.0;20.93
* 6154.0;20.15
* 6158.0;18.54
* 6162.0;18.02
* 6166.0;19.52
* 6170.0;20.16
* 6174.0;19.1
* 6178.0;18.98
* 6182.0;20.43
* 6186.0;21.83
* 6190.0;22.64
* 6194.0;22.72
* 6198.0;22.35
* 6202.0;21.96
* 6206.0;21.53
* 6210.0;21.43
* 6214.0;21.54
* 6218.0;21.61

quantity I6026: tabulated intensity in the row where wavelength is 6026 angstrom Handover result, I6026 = 21.75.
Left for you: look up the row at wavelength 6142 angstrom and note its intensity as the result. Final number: 21.01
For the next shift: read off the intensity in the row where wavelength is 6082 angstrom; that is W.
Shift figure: 22.97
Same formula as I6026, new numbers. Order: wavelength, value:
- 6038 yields 19.62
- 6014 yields 21.03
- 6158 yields 18.54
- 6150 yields 20.93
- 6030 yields 21.06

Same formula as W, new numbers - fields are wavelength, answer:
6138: 20.91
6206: 21.53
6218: 21.61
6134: 21.15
